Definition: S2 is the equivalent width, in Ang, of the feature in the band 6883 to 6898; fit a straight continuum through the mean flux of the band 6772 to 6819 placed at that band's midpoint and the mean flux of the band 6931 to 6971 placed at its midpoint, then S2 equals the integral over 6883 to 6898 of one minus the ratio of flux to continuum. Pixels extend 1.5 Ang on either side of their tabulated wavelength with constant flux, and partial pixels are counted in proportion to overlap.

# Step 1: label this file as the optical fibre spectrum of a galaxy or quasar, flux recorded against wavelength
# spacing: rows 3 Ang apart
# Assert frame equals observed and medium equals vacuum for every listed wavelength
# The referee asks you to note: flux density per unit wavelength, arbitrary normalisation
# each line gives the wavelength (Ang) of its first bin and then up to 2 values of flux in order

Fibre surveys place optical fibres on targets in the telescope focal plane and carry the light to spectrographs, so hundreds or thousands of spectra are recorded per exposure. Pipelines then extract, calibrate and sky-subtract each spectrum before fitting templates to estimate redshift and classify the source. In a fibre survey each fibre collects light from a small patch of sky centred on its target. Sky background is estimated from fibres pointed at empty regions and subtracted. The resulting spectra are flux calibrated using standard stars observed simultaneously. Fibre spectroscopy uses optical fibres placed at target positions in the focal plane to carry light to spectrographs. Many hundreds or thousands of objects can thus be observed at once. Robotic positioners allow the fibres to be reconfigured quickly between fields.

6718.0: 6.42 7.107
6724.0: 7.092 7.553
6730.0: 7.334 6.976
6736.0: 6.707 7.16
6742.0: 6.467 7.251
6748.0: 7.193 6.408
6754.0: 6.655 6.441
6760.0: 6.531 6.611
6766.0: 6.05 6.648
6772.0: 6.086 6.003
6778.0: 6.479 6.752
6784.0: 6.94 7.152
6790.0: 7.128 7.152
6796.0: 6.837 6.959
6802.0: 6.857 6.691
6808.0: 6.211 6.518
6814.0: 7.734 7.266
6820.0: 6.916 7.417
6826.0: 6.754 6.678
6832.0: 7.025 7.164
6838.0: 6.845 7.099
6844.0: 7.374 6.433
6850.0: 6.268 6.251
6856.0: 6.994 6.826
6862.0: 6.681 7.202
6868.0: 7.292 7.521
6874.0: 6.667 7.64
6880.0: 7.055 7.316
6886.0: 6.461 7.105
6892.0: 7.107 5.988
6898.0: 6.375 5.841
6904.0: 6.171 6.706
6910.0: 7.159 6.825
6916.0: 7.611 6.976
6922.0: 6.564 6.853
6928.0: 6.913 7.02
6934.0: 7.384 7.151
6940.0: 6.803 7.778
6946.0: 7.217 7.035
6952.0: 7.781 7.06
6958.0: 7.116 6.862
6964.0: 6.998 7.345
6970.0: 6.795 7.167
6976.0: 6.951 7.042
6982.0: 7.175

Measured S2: 0.7 Ang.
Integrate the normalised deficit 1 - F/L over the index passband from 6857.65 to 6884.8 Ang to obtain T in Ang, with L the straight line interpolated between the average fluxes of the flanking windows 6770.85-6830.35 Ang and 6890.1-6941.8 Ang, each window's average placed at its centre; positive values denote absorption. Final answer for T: -1.3 Ang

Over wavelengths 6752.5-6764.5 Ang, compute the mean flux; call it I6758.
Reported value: 6.56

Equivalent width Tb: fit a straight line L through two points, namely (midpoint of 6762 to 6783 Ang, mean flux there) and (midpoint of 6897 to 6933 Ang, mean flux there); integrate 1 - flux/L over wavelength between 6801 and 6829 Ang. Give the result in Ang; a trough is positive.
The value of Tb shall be -1.8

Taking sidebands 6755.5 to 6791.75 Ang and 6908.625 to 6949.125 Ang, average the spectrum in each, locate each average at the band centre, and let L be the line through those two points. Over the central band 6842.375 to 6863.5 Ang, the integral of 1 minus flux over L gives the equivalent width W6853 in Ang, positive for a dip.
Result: 0.5 Ang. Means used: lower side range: 6.57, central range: 6.69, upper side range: 7.09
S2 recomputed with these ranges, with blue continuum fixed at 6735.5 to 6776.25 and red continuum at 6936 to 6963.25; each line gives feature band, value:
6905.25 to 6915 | 0.2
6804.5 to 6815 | 0.0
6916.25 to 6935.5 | 0.3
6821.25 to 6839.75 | -0.4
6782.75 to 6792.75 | -0.6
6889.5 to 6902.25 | 1.1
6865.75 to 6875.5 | -0.3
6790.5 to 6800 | -0.4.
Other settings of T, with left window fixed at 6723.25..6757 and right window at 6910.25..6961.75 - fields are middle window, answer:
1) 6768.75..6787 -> 1.2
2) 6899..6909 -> 1.1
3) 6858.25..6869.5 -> 0.1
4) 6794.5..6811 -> 0.7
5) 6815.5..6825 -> -0.2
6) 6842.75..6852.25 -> 0.5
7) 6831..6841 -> 0.0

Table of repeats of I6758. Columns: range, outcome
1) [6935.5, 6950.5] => 7.2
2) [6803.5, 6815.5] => 6.79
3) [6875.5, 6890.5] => 7.12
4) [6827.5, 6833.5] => 6.85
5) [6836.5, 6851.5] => 6.8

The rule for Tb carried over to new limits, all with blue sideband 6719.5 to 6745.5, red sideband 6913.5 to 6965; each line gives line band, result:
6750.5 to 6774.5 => 2.2 Ang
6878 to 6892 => 0.2 Ang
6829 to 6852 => 0.8 Ang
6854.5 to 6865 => 0.3 Ang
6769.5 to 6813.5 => 2.2 Ang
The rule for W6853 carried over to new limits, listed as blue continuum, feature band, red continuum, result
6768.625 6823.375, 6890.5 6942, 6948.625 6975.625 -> 1.8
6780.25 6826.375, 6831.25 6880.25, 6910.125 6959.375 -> 0.5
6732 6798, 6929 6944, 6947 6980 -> -0.3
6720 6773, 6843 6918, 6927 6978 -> 2.0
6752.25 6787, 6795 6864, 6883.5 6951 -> -2.2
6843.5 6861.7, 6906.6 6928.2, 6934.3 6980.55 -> 0.0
